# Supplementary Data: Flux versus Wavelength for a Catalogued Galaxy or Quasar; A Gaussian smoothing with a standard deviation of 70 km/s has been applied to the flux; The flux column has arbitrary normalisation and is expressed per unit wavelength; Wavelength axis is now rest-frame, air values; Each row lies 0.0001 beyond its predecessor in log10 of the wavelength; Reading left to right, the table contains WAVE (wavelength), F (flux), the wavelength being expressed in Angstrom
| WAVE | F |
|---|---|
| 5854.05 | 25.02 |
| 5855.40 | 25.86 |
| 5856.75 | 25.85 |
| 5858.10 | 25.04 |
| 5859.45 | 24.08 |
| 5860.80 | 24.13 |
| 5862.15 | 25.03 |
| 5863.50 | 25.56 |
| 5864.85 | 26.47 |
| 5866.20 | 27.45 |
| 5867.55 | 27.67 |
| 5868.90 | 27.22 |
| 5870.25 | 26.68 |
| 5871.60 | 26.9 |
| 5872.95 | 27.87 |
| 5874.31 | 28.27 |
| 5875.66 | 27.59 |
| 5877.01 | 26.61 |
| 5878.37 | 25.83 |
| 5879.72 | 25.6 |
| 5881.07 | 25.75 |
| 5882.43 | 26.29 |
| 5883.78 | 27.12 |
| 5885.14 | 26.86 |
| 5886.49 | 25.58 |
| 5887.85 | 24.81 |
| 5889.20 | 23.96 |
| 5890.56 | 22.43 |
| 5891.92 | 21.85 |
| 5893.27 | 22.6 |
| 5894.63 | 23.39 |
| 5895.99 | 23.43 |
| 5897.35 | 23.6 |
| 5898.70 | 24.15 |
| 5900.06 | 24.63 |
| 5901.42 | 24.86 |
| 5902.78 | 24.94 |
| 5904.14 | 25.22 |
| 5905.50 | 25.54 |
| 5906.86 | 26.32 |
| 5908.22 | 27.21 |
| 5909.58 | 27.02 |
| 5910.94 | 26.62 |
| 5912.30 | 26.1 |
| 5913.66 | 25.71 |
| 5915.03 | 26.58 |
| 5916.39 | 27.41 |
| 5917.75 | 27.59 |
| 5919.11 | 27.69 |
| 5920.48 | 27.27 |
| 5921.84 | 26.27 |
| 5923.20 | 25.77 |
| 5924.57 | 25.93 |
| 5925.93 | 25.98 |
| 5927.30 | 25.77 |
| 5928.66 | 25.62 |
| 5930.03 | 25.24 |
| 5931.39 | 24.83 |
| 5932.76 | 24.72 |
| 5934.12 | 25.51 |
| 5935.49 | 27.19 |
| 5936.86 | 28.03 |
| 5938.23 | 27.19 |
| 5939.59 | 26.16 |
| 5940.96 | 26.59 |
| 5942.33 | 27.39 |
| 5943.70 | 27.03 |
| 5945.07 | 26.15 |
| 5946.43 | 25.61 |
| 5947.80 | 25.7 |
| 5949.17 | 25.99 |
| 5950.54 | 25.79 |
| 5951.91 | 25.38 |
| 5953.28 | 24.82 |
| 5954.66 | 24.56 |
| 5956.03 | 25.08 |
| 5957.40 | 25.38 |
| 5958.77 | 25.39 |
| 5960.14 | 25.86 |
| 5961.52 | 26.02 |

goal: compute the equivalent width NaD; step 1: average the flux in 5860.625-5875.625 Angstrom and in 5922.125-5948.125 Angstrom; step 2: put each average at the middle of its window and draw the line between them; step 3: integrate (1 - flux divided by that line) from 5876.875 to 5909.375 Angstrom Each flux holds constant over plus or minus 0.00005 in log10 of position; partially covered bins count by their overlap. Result 1.96 Angstrom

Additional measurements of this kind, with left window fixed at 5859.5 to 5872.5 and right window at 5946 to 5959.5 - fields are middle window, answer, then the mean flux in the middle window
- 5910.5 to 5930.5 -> -0.5 Angstrom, 26.4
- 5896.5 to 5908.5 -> 0.4 Angstrom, 25.1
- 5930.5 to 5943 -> -0.4 Angstrom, 26.4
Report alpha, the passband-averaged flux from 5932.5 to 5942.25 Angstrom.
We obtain 26.6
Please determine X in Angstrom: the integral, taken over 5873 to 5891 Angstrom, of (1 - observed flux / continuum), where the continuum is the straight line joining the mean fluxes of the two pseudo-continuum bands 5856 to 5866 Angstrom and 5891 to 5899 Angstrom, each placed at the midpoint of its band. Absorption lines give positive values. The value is -1.6 Angstrom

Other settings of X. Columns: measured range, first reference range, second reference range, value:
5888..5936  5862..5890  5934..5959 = 1.58 Angstrom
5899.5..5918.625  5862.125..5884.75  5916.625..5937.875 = 0.20 Angstrom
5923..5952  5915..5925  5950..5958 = -0.14 Angstrom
